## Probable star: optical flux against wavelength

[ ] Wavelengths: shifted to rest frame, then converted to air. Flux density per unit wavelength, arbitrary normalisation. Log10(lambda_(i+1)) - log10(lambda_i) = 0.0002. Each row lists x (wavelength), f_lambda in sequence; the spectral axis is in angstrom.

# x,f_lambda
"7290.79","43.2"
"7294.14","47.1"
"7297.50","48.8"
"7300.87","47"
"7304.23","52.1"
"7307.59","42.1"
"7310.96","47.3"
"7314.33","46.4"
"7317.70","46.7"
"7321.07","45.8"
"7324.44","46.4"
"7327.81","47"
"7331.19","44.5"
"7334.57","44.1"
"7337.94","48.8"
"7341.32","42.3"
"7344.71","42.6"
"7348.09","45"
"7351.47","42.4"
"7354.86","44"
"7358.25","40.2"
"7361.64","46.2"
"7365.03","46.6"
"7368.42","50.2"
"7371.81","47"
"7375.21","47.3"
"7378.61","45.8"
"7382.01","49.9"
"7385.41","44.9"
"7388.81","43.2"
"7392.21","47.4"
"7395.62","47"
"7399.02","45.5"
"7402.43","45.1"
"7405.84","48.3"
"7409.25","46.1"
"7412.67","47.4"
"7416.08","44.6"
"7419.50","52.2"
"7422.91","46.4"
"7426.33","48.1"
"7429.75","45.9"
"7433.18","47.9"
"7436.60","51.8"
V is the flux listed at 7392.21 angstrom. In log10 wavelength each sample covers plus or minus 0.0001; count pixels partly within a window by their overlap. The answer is 47.4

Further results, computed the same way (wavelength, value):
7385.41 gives 44.9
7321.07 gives 45.8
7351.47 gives 42.4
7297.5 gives 48.8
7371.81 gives 47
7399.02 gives 45.5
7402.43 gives 45.1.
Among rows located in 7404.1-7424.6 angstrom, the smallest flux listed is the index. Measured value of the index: 44.6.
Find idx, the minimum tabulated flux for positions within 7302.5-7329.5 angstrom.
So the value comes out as 42.1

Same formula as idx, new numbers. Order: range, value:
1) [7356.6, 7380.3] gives 40.2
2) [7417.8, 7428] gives 46.4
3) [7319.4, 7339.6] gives 44.1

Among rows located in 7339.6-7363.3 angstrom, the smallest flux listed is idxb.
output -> 40.2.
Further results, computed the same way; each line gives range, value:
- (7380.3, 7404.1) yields 43.2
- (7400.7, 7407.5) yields 45.1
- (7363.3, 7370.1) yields 46.6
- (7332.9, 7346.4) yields 42.3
